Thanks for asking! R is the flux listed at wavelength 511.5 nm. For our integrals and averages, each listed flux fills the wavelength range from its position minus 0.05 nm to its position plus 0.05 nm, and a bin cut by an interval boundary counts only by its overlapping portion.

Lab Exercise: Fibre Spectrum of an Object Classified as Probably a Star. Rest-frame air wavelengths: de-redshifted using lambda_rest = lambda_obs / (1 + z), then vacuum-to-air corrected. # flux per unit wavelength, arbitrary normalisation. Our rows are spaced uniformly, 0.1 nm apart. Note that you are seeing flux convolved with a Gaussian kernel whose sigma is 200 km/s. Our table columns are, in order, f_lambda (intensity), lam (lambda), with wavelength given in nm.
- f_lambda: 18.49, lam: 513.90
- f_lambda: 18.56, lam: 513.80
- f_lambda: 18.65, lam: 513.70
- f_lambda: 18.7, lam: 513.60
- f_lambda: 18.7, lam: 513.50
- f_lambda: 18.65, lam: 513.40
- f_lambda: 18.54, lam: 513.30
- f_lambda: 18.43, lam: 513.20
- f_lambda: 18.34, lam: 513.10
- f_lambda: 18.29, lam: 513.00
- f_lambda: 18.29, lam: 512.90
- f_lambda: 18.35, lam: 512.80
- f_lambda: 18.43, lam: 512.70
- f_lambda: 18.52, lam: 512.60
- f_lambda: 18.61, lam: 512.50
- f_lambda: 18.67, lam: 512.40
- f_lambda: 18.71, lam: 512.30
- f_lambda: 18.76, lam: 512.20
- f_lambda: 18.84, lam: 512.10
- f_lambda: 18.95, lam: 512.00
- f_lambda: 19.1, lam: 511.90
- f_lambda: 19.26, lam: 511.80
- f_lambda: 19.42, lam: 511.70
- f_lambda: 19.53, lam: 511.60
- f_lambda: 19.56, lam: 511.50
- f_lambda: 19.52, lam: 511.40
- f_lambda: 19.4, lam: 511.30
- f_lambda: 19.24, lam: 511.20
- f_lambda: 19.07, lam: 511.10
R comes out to 19.56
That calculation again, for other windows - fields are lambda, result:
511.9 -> 19.1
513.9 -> 18.49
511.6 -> 19.53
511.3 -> 19.4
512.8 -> 18.35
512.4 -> 18.67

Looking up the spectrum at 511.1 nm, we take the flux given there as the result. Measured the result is 19.07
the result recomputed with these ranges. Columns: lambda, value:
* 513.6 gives 18.7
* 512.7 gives 18.43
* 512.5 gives 18.61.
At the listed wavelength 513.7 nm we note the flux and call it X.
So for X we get 18.65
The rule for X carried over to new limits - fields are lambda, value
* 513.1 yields 18.34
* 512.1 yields 18.84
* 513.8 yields 18.56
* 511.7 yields 19.42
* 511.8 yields 19.26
